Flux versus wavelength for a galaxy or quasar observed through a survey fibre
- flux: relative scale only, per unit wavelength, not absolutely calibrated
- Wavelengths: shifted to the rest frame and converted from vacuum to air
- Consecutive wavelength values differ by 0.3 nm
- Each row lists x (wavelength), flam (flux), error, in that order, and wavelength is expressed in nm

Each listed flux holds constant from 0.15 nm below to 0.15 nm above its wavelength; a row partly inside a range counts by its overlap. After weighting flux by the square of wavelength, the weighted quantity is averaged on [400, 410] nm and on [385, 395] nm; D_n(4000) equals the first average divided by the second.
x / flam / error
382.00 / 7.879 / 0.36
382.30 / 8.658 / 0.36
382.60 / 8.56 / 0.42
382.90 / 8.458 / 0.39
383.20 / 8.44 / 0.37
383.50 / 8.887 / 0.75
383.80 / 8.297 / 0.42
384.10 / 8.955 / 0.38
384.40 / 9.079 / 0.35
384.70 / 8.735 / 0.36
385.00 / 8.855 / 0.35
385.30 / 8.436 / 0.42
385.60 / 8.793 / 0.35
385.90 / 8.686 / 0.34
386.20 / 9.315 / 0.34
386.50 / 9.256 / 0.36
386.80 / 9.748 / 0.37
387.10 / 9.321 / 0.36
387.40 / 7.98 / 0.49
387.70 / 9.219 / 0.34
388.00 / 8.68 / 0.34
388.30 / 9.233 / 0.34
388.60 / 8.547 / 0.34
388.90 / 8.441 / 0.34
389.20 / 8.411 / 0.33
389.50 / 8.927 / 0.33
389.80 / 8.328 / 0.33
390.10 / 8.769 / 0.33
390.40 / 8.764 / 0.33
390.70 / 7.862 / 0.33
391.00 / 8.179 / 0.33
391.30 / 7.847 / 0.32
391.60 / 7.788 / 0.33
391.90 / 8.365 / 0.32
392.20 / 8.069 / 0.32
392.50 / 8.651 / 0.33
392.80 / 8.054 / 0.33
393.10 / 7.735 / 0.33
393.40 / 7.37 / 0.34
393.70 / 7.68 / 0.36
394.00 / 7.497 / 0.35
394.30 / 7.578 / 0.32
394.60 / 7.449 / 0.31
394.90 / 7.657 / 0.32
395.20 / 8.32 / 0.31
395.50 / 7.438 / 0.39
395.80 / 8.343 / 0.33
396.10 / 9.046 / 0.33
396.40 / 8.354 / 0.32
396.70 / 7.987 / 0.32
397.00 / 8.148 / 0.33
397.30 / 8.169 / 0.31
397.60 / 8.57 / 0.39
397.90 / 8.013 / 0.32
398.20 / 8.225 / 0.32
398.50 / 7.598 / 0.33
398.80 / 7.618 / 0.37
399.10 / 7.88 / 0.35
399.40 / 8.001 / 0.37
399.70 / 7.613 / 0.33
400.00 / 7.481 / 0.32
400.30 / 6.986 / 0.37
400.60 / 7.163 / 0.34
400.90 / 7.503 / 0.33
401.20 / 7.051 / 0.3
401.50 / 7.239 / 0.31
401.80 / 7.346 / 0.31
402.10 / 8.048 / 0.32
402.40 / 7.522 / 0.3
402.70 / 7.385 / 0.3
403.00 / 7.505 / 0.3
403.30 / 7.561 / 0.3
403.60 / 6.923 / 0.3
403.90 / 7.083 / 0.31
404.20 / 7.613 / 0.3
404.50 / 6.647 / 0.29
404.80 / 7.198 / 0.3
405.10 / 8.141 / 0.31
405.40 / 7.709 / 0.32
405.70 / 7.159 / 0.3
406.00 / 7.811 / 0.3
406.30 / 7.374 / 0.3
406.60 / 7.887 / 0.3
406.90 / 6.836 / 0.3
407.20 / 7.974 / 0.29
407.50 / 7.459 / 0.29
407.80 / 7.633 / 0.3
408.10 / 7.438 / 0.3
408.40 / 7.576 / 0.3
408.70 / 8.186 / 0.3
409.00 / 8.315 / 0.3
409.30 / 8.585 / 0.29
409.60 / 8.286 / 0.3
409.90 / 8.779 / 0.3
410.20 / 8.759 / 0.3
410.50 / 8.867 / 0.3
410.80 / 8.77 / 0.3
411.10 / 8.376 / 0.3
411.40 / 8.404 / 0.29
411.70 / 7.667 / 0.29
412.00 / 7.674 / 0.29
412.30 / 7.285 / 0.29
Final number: 0.97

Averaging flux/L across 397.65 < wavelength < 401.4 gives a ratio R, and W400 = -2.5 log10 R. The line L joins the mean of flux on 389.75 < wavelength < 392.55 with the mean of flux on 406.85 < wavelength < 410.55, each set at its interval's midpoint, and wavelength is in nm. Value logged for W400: 0.075 mag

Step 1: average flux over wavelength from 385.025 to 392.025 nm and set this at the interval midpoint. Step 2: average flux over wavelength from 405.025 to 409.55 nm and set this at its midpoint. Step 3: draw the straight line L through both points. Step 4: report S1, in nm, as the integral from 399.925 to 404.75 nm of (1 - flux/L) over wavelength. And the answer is 0.41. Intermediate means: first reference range 8.65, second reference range 7.74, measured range 7.31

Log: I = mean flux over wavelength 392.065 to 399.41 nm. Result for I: 7.98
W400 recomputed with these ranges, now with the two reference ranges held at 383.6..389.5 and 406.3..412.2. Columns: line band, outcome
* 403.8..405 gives 0.15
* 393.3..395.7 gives 0.12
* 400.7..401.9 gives 0.15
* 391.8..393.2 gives 0.06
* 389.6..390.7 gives 0.02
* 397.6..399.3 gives 0.07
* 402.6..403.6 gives 0.12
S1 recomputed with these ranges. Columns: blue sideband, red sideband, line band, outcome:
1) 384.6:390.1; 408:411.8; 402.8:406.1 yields 0.41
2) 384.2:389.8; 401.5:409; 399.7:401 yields 0.09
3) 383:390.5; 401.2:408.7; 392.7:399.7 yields 0.14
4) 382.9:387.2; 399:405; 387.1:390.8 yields -0.04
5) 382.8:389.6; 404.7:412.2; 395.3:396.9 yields 0.04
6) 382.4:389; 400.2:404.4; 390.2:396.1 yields 0.14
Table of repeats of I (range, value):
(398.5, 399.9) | 7.75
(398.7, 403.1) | 7.49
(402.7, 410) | 7.64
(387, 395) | 8.23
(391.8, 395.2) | 7.84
